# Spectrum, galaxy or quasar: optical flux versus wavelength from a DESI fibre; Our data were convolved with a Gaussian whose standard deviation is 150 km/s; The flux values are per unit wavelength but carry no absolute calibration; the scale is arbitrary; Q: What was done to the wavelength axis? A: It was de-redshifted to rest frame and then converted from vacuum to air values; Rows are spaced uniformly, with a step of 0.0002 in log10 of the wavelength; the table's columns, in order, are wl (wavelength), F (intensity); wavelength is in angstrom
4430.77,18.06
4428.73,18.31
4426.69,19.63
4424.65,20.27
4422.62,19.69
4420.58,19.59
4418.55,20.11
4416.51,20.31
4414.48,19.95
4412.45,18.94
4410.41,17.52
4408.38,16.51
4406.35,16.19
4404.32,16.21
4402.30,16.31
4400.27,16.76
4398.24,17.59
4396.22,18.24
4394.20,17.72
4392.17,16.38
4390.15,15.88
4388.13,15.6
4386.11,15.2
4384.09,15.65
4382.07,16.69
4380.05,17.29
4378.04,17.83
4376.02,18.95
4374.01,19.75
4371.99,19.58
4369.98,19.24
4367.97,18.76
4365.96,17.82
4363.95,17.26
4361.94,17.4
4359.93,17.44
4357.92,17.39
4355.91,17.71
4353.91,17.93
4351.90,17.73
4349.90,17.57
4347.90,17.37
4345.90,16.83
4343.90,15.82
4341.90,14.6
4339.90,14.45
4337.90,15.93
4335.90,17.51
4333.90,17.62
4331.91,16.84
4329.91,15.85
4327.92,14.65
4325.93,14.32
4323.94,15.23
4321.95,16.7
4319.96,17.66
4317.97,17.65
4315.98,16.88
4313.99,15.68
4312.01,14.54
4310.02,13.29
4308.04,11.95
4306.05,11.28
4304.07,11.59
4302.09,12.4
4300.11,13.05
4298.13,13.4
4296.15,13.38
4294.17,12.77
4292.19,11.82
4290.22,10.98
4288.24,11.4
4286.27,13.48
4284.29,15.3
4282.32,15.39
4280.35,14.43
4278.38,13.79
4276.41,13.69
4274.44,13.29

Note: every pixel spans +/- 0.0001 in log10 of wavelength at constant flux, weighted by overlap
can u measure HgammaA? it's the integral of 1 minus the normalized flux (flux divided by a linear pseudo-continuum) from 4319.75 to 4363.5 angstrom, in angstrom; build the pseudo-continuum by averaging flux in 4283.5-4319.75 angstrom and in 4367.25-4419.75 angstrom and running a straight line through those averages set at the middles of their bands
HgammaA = -3.6 angstrom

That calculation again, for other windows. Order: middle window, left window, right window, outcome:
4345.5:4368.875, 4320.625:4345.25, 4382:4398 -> -2.2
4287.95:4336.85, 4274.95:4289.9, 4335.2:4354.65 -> 2.5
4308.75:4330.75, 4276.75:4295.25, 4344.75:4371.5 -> -0.4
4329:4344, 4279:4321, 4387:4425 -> -0.9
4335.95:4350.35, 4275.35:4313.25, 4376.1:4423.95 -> -0.9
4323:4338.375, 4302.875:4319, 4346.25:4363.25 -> -0.3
